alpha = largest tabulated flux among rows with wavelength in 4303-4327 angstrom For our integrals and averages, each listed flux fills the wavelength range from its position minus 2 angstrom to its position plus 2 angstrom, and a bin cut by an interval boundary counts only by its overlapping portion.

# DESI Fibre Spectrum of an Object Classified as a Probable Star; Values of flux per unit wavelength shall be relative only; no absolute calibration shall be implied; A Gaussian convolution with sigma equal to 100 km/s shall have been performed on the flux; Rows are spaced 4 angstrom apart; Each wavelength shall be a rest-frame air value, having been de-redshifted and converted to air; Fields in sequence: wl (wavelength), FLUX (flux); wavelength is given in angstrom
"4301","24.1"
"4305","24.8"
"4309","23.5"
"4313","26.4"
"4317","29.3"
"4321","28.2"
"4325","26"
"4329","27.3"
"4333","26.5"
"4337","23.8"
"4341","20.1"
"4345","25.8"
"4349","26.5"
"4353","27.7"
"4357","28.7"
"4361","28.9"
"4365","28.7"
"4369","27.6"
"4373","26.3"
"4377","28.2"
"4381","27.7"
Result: 29.3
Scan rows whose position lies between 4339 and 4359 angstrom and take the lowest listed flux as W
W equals 20.1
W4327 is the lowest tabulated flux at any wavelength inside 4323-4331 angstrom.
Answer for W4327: 26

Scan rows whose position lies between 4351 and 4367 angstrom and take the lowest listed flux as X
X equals 27.7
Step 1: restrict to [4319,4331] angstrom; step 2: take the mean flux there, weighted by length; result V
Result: 27.2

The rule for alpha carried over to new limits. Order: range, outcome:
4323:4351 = 27.3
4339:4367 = 28.9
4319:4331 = 28.2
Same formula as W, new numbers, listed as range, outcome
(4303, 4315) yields 23.5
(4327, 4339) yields 23.8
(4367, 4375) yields 26.3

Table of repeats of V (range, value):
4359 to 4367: 28.8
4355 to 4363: 28.8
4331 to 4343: 23.5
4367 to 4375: 27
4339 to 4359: 25.8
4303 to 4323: 26.4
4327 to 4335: 26.9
